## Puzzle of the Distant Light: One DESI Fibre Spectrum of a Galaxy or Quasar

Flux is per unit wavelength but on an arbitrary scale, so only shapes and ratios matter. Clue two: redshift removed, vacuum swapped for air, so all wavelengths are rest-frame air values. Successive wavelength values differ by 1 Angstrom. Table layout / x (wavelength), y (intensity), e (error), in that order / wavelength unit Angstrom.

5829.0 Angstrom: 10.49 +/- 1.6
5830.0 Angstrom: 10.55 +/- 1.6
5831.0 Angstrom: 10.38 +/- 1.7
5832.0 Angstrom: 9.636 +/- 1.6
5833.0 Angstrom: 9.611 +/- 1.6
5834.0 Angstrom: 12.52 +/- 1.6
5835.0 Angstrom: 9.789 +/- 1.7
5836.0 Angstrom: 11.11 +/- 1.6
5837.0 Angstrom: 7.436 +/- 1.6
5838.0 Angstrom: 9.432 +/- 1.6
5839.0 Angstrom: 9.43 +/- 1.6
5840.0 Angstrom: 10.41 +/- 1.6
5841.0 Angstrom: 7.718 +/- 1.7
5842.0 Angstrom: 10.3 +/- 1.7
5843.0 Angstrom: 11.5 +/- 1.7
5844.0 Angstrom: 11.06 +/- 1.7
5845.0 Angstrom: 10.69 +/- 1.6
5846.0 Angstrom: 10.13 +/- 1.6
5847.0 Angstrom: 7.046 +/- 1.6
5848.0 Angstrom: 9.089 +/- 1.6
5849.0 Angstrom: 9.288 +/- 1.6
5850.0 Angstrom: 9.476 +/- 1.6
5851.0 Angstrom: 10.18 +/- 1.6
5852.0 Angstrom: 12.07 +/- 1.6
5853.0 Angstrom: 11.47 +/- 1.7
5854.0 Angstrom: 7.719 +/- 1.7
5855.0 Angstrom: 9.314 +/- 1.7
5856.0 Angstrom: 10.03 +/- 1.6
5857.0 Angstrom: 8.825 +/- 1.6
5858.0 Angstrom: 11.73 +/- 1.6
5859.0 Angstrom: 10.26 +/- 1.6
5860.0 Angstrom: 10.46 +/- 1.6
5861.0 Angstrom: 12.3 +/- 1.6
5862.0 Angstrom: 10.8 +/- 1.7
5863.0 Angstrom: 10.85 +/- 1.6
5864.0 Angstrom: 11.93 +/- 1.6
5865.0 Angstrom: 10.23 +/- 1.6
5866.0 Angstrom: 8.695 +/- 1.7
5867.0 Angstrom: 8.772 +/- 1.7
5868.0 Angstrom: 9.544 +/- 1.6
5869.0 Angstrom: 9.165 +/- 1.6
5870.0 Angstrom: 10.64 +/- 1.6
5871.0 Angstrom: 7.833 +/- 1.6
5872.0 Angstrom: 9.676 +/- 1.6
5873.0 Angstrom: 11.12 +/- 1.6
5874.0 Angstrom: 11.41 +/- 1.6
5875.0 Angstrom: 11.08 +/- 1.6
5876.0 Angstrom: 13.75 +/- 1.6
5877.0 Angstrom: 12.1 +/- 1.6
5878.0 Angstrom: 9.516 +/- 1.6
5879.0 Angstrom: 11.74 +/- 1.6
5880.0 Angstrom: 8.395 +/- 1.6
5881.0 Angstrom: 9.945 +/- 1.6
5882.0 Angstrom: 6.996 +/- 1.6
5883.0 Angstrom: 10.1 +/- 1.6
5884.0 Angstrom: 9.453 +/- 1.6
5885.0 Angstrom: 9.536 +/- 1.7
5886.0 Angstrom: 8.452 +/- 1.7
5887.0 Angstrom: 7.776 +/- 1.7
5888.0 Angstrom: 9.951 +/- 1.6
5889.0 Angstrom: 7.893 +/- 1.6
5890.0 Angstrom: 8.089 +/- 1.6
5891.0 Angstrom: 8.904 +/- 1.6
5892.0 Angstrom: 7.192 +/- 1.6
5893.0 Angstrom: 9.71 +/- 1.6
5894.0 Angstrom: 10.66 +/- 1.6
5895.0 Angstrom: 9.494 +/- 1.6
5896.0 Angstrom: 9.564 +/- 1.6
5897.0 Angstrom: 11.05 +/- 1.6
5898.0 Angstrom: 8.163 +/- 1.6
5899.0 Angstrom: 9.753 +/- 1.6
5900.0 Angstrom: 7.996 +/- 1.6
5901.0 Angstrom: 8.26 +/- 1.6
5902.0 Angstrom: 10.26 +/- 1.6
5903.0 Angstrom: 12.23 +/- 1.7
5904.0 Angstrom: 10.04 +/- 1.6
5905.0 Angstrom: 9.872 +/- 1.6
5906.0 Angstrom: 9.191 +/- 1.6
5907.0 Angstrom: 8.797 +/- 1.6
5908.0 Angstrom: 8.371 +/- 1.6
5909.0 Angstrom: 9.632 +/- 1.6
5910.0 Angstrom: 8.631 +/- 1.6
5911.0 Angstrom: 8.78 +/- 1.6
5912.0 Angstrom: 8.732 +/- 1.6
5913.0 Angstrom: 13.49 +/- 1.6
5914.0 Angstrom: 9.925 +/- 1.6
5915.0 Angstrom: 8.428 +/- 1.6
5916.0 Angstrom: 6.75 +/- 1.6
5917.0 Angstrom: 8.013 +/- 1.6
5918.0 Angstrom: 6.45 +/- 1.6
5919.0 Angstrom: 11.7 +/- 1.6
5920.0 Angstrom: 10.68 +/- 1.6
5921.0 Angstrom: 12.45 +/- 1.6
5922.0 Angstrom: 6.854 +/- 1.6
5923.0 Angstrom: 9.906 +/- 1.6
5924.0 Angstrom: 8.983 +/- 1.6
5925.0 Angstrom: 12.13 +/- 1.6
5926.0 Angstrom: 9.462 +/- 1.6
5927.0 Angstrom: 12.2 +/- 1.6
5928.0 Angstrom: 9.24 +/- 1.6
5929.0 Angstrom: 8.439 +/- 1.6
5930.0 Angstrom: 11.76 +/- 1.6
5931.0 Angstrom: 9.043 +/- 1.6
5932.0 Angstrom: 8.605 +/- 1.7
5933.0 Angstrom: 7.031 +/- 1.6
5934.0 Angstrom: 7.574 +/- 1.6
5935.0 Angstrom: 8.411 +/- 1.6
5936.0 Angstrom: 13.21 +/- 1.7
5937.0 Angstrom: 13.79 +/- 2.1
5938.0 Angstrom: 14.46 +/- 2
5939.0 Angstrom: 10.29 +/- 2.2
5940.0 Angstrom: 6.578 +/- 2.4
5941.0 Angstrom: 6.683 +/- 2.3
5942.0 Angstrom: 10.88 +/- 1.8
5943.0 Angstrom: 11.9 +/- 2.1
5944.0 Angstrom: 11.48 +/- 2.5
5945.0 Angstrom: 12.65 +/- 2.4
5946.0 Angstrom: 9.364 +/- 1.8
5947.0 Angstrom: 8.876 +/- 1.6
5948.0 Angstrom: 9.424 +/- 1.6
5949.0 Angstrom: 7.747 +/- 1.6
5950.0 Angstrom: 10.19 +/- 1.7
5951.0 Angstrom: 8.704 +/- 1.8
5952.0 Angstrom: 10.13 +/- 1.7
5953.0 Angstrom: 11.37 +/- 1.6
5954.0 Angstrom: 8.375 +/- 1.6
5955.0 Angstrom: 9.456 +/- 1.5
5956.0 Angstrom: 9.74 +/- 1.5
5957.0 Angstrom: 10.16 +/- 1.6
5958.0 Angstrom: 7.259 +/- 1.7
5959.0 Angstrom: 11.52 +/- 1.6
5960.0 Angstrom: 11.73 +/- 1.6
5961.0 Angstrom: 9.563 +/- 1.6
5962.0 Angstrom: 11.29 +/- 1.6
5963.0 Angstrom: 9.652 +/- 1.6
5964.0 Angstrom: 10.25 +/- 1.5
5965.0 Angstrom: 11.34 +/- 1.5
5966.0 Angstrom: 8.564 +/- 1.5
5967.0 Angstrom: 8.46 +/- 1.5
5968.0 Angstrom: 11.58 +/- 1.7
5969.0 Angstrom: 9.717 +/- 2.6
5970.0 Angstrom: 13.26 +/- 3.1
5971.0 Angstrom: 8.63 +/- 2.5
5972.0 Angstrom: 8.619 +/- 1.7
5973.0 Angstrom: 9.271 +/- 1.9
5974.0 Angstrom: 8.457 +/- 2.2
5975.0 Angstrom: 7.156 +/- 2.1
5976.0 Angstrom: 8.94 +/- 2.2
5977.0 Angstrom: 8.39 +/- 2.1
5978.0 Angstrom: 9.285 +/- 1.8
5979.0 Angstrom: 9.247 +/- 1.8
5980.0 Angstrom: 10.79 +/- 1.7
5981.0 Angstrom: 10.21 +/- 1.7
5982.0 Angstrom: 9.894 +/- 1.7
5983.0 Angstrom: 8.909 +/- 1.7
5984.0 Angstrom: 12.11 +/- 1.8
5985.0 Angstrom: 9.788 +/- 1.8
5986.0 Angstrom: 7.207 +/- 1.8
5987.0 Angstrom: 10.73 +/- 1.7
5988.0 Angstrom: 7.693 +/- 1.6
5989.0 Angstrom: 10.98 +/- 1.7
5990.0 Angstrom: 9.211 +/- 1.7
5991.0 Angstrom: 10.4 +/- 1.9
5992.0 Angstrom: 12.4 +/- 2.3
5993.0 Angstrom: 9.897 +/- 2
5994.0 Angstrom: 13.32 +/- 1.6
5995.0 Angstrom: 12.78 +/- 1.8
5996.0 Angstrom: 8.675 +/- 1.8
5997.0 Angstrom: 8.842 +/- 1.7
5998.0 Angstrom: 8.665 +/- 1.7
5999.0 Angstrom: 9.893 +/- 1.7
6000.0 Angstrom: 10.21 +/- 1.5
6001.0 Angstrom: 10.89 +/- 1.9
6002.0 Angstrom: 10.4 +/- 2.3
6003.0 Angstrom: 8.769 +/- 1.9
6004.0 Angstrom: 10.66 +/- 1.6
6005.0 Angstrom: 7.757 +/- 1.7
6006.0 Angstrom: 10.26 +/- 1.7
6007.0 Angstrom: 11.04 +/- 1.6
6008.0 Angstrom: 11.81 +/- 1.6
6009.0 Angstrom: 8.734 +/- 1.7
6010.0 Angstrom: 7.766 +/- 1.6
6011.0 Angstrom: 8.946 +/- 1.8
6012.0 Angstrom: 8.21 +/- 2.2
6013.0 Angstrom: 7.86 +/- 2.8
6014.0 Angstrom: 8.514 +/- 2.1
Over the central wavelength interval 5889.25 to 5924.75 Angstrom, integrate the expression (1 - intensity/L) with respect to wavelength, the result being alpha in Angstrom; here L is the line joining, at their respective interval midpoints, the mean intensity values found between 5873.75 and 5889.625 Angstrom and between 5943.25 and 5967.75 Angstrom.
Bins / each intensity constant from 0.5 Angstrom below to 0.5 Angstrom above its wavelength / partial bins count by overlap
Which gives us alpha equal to 1.9 Angstrom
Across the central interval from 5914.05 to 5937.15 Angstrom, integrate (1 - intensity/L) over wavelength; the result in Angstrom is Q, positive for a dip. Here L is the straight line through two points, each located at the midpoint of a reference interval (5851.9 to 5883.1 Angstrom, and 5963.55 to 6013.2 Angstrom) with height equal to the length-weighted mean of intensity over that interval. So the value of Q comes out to 1.03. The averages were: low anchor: 10.2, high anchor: 9.75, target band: 9.56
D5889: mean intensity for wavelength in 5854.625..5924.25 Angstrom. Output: 9.68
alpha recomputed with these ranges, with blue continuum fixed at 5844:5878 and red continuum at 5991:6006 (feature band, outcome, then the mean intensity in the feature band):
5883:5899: 1.8 Angstrom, 9.11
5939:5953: 0.8 Angstrom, 9.67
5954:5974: 0.6 Angstrom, 9.92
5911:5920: 0.9 Angstrom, 9.25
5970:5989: 1.7 Angstrom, 9.34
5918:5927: 0.1 Angstrom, 10.2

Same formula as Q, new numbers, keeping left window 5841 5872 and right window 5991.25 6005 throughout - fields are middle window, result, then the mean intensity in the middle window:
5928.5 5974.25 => 1.36 Angstrom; 9.91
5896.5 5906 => 0.37 Angstrom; 9.71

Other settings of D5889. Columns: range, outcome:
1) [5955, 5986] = 9.75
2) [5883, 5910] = 9.25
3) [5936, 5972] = 10.2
